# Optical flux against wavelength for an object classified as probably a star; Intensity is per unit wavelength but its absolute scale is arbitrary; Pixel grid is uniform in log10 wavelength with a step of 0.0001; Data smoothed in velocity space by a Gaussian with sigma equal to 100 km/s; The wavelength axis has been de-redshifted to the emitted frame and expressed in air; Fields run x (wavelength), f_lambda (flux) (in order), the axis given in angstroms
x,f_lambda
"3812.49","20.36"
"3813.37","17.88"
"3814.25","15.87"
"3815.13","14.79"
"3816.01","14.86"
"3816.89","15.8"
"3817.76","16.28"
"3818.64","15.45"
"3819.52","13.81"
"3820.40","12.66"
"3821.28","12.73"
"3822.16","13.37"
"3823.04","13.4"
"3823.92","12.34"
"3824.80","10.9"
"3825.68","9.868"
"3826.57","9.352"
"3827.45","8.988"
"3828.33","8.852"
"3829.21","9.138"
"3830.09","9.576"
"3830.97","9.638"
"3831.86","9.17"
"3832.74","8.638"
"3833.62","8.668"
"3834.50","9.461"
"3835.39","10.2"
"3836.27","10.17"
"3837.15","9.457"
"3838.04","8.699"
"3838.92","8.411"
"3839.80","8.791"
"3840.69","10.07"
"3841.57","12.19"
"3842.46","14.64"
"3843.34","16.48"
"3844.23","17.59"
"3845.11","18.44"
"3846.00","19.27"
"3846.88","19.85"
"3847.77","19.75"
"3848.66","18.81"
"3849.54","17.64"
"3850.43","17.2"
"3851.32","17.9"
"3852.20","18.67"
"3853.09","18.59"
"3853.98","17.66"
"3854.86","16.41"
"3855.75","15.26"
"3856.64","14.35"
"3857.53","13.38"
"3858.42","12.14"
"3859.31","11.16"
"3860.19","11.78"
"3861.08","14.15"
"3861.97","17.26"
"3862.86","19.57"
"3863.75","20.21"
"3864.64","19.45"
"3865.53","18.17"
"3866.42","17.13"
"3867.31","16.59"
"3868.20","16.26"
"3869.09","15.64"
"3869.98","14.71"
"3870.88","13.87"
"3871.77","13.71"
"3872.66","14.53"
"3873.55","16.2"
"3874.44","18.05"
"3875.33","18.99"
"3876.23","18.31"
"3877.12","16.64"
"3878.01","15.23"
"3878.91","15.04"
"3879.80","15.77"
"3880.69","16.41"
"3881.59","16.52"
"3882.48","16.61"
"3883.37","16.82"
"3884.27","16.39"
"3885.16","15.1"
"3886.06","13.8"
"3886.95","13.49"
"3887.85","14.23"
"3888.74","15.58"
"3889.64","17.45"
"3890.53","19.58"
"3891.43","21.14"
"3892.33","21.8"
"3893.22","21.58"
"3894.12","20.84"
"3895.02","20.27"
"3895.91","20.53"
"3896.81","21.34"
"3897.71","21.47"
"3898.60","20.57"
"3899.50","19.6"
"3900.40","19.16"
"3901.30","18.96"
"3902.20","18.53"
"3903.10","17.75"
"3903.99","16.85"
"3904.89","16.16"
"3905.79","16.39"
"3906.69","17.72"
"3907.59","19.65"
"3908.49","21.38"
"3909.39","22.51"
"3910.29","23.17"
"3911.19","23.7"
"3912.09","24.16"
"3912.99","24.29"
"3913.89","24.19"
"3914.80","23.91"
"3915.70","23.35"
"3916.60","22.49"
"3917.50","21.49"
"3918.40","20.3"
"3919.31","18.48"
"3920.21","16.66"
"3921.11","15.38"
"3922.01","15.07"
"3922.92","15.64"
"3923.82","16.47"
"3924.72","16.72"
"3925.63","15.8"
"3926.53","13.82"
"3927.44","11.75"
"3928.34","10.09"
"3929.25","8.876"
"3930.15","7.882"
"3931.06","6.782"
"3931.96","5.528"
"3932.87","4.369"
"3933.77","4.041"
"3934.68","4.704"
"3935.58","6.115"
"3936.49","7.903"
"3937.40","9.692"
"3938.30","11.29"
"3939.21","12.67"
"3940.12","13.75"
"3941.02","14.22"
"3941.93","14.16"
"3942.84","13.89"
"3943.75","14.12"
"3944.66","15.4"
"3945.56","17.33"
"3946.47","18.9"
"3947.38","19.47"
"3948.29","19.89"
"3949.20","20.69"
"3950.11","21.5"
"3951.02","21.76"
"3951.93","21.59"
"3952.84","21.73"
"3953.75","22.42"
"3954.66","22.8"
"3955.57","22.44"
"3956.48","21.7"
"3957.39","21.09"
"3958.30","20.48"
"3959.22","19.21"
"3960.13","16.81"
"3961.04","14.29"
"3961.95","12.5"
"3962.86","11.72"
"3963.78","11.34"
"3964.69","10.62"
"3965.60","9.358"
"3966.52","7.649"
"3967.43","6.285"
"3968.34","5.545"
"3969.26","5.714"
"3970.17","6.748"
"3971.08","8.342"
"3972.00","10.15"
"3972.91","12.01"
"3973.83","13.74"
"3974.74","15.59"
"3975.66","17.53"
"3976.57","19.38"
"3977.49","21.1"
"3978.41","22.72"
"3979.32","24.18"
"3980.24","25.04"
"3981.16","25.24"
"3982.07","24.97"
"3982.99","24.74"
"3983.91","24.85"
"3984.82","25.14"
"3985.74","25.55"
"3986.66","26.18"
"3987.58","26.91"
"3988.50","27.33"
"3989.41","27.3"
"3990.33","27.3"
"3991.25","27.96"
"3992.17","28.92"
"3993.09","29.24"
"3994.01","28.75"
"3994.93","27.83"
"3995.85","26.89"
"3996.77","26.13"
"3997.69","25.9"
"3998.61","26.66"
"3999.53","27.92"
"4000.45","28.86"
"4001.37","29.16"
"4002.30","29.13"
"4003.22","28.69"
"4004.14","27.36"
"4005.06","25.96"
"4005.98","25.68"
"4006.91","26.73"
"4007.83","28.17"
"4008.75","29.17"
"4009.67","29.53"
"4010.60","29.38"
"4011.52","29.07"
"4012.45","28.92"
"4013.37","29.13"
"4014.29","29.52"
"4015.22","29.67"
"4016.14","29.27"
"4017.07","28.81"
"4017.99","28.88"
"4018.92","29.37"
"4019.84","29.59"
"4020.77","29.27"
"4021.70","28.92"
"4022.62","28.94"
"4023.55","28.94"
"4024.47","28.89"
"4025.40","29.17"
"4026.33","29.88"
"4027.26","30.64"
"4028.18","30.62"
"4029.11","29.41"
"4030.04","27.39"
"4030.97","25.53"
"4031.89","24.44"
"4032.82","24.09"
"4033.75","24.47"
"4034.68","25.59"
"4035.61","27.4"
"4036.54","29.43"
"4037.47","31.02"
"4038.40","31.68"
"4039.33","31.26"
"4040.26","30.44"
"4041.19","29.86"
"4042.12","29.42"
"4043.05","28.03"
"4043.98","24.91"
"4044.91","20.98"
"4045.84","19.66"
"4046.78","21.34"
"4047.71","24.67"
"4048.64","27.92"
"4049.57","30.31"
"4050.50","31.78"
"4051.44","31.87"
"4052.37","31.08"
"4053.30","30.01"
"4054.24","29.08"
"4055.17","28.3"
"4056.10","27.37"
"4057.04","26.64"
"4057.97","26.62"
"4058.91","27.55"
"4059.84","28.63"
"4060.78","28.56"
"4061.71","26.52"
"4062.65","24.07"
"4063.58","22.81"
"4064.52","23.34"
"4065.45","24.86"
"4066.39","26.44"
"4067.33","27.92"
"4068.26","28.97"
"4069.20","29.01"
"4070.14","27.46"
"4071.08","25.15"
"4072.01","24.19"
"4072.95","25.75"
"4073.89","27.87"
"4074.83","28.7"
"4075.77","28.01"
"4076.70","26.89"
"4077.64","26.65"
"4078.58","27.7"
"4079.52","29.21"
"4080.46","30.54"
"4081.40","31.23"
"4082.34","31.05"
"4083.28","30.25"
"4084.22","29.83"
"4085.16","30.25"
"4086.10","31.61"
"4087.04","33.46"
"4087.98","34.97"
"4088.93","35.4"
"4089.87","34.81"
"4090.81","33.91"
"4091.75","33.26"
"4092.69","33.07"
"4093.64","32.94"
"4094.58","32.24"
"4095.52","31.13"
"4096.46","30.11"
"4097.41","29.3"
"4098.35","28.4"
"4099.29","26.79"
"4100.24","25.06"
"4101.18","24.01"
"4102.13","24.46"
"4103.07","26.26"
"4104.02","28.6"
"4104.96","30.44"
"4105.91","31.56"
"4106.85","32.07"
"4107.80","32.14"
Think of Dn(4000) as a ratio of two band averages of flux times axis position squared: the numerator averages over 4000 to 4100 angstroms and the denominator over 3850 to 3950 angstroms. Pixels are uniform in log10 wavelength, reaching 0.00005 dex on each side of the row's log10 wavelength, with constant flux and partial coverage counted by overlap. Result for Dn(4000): 1.9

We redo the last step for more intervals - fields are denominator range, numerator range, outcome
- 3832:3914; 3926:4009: 1.17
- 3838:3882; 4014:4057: 1.93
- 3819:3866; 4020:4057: 2.26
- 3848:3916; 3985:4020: 1.66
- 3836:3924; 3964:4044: 1.53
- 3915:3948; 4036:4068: 2.15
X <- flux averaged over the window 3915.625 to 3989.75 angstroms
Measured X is 16.2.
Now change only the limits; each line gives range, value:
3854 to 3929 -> 17.6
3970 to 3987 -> 19.8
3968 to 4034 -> 25.3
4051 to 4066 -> 27.3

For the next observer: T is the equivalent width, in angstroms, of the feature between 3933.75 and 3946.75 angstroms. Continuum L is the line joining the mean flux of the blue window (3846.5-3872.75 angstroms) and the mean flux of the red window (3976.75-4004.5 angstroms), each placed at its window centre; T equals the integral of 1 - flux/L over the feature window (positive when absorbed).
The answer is 6.11 angstroms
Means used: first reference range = 16.4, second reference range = 26.5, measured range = 12.1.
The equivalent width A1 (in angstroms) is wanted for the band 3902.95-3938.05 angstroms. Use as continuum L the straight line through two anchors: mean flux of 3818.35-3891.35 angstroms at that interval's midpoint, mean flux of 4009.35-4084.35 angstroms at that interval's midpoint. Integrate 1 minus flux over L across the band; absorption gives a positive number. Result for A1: 6.1 angstroms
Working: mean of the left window 14.5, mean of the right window 28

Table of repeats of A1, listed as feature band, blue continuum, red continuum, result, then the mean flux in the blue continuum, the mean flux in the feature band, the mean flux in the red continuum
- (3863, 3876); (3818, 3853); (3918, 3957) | -3.13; 12.9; 16.8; 14.7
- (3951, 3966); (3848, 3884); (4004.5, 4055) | 3.47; 16.3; 17.7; 28.2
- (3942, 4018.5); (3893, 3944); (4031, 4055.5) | 0.85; 16.3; 21.9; 27.6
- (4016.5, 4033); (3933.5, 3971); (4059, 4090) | -4.23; 14.5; 28.6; 28.5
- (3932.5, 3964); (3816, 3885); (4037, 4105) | 7.79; 14.4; 15.7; 28.5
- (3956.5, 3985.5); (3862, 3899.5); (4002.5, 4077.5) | 9.06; 17.5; 16.1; 27.8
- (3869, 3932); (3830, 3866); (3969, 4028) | 2.31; 14.4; 17.5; 25.6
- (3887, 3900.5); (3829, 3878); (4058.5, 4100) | -1.71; 14.7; 19.5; 29.1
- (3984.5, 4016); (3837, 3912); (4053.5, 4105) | -4.78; 17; 27.9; 28.7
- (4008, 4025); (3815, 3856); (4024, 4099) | -2.41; 13.4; 29.2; 28.6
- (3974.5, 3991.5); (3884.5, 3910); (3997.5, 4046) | 0.71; 18.7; 24.2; 28.2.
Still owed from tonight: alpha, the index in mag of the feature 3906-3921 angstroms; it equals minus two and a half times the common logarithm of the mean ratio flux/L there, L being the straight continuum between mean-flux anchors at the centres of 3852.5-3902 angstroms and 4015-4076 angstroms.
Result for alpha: -0.12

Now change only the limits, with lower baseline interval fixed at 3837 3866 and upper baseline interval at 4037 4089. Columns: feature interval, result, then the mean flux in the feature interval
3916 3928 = 0.17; 16.9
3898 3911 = -0.03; 19.3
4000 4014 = -0.14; 28.3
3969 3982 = 0.35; 16.7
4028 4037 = -0.02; 26.7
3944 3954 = 0.08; 19.9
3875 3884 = 0.04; 16.6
